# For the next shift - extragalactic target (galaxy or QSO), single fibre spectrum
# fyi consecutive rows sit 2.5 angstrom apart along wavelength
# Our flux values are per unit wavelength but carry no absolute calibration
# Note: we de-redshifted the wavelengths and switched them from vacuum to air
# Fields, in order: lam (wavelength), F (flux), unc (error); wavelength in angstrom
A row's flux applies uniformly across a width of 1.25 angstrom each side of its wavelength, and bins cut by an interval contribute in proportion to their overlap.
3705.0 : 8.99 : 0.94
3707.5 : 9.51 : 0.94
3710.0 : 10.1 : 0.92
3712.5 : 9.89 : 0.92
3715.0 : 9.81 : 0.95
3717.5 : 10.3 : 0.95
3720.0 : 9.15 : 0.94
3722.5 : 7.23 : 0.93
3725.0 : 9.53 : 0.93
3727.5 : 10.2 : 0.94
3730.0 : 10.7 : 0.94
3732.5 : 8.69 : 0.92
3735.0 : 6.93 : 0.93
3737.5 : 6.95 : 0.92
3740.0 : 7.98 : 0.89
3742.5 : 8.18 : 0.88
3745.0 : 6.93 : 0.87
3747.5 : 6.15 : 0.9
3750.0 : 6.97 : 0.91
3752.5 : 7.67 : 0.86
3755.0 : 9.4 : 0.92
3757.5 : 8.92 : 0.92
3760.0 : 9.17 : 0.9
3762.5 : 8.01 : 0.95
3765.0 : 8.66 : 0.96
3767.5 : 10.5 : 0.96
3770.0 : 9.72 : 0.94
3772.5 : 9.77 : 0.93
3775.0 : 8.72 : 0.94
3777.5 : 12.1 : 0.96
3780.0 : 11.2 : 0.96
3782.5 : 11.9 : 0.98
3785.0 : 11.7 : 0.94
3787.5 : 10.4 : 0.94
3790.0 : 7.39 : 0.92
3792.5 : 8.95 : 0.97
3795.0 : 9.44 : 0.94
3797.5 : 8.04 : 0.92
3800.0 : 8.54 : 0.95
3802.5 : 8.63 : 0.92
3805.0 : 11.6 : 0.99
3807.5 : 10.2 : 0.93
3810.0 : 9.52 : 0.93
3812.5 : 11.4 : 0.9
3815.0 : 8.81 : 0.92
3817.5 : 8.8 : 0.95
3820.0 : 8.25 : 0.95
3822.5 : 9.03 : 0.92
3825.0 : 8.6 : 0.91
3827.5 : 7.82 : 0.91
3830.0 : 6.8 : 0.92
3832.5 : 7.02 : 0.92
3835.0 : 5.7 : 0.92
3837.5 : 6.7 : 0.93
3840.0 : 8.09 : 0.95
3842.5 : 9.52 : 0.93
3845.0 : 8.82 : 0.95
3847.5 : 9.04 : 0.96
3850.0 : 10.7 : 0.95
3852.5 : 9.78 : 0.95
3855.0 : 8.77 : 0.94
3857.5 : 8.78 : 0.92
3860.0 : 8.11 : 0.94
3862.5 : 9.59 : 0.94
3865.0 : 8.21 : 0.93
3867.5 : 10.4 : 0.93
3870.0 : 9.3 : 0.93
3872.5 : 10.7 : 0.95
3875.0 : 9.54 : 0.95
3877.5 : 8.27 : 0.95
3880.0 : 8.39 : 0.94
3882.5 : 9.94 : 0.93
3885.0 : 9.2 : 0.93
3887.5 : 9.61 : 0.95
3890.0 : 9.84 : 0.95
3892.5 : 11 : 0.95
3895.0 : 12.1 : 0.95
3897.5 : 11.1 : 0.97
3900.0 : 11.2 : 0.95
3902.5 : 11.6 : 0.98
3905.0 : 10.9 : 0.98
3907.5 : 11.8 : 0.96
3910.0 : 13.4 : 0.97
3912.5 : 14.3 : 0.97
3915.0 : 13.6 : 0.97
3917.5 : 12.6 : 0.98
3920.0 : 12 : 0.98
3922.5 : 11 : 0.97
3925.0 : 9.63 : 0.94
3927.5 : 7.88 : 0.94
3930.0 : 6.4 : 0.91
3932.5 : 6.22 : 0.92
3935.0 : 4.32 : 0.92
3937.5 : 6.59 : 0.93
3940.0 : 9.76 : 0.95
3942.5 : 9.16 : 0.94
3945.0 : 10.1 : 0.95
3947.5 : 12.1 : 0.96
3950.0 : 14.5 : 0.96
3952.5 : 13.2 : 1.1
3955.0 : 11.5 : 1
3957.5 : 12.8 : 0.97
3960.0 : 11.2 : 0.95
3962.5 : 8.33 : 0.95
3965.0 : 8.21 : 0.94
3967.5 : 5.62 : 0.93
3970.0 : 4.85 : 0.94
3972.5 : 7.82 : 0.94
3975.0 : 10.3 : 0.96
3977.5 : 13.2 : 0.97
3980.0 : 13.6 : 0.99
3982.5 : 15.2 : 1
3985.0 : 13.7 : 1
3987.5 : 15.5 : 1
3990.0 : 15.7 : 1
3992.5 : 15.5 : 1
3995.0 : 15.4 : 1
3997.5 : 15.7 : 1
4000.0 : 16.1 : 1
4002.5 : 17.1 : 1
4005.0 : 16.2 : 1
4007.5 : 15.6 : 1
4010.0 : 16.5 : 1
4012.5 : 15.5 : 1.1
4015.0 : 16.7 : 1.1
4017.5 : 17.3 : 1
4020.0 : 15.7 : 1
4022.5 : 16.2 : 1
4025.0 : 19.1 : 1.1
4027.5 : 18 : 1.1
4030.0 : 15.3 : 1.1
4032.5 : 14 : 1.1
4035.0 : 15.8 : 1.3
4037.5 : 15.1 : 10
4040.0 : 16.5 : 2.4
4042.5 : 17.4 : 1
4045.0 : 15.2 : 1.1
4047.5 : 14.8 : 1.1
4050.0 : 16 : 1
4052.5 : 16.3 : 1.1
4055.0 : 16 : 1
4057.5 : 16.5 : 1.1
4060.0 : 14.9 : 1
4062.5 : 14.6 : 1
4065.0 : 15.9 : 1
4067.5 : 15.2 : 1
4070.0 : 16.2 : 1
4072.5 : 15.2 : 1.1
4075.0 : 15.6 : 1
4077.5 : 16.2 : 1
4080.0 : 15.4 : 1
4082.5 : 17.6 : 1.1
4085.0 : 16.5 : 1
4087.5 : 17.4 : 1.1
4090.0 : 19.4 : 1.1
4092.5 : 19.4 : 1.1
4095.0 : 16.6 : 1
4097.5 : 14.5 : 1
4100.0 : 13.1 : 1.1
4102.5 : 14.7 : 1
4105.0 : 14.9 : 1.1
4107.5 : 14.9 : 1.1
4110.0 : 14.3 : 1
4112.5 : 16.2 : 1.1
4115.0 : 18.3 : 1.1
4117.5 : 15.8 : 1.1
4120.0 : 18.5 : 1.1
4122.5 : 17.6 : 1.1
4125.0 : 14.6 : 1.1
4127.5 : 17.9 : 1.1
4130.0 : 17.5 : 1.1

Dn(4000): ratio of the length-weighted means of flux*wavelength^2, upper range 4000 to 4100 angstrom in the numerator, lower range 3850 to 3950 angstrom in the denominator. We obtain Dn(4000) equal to 1.75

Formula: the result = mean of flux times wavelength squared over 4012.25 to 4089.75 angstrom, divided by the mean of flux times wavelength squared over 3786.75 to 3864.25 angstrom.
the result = 2.06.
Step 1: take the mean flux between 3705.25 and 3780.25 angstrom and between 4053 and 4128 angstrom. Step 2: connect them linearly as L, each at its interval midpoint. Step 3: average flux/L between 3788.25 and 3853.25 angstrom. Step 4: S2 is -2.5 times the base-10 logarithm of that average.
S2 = 0.201 mag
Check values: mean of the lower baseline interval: 8.94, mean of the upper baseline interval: 16.1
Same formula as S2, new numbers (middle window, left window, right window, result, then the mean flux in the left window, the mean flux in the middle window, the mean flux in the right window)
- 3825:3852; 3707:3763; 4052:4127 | 0.31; 8.62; 8.1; 16.1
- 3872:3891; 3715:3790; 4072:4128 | 0.24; 9.08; 9.38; 16.3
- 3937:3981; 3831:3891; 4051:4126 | 0.17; 8.9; 10.2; 16.1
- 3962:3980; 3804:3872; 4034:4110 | 0.43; 8.88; 8.7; 15.9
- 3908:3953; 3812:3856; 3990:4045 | 0.20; 8.49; 10.4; 16.2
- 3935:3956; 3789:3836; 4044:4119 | 0.18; 8.68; 10.5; 15.9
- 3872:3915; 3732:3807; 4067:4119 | 0.09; 8.99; 10.8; 16.1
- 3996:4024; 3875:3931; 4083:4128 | -0.19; 10.7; 16.3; 16.4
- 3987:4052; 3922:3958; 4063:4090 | -0.20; 9.58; 16.1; 16.2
